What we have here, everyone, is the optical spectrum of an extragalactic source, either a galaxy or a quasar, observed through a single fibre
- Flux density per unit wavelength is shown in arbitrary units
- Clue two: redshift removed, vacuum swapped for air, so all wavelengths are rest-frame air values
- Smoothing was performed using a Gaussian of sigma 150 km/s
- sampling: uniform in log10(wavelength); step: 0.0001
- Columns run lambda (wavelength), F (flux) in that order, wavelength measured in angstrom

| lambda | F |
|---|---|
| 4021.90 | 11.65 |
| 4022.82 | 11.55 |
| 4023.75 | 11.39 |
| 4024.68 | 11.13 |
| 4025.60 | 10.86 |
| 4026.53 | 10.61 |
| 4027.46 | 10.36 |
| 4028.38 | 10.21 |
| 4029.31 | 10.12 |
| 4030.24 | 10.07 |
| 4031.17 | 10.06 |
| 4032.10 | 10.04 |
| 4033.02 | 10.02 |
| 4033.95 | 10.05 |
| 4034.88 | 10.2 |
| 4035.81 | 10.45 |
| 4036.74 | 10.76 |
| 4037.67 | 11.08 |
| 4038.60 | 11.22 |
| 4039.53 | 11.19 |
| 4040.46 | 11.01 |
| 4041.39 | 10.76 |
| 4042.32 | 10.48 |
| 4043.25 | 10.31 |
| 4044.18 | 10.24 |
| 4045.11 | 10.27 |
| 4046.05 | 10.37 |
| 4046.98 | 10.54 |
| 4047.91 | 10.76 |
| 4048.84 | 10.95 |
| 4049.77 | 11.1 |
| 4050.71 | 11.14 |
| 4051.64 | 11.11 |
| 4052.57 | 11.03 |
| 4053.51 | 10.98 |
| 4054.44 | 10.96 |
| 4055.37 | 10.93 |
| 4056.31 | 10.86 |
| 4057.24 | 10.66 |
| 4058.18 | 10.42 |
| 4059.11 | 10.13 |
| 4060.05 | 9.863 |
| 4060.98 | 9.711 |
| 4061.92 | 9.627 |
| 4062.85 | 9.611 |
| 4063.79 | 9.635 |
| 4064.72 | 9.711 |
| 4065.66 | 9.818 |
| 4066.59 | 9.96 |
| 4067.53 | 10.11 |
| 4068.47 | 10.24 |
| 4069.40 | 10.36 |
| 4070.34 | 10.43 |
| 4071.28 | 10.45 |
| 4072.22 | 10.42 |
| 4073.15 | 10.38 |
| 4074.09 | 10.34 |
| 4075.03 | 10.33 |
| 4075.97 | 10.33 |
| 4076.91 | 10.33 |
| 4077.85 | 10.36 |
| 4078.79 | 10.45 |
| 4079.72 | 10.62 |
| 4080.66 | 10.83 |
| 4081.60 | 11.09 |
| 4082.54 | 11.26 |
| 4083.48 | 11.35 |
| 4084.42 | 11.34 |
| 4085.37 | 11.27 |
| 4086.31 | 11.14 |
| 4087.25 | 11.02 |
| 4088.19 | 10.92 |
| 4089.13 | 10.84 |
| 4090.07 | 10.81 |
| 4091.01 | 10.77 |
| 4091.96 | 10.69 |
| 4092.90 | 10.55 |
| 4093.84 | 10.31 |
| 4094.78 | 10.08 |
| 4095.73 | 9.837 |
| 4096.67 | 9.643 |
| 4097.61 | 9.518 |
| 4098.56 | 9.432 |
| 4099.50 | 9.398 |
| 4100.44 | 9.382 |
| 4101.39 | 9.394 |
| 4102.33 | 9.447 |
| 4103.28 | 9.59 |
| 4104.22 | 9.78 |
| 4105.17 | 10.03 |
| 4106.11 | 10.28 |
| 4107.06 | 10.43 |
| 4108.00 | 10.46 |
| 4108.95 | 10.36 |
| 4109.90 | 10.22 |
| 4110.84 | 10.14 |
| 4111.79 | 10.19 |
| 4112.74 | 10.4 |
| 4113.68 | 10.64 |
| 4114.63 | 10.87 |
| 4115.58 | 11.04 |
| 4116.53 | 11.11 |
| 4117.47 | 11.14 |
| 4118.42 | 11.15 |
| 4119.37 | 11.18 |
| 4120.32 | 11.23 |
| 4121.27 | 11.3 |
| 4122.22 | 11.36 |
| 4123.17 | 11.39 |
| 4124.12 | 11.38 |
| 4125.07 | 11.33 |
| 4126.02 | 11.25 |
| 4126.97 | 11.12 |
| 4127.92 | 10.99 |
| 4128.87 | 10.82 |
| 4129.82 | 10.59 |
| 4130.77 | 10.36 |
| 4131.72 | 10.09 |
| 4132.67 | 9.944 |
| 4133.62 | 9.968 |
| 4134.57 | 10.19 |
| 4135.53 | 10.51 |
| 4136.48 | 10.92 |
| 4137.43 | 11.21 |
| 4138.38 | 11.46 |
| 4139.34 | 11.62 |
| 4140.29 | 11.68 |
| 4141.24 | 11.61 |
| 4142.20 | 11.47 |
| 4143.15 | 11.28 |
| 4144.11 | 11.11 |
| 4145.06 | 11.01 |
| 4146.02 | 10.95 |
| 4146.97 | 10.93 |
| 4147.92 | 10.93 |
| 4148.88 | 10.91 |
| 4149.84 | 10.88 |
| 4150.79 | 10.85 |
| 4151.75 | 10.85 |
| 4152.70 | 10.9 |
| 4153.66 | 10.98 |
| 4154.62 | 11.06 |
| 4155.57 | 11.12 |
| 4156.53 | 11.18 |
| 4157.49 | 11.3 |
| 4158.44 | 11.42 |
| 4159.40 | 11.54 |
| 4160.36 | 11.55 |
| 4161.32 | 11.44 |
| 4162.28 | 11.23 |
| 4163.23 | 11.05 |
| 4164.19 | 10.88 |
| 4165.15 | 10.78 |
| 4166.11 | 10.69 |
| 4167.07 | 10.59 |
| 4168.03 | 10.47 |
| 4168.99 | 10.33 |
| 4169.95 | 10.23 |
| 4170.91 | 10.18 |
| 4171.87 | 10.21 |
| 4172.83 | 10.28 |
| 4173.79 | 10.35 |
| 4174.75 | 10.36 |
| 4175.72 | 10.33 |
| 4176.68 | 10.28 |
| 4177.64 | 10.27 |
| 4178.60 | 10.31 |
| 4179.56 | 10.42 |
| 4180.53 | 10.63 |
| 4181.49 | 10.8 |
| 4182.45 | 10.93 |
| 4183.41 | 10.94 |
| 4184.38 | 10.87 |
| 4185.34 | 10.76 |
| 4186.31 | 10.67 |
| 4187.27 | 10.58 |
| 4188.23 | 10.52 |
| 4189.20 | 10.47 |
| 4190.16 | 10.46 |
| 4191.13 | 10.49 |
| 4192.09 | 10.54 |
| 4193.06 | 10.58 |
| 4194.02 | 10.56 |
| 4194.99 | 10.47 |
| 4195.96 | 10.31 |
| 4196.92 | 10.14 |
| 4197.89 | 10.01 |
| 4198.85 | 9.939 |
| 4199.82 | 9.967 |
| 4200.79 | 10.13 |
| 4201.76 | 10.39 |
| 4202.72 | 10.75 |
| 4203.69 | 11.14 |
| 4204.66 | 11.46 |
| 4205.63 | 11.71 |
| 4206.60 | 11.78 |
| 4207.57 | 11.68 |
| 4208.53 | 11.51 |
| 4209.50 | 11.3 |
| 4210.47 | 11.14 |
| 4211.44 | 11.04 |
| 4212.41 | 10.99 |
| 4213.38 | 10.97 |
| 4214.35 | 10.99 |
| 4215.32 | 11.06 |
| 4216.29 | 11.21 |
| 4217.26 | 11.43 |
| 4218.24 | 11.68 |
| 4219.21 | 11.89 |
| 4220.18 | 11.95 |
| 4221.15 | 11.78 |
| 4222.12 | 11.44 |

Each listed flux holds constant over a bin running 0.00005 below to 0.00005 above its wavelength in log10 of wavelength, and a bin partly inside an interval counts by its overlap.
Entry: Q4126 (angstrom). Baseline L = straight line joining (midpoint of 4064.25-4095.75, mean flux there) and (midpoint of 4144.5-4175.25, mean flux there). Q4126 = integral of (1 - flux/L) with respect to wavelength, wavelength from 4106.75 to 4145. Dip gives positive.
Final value -0.6 angstrom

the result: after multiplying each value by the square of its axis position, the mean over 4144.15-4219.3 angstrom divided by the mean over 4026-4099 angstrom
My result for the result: 1.09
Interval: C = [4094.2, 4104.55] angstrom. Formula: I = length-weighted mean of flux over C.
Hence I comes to 9.6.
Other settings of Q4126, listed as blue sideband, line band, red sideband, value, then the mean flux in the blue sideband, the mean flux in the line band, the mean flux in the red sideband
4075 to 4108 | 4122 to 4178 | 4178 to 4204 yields -2.3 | 10.4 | 10.9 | 10.5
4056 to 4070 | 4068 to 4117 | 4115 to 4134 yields 0.3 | 10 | 10.4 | 10.9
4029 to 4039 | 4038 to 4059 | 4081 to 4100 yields -0.7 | 10.4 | 10.8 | 10.6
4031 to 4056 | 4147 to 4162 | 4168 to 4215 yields -0.7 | 10.7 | 11.1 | 10.7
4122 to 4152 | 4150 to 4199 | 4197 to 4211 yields 1.1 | 11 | 10.7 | 10.9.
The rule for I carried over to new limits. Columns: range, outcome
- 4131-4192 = 10.8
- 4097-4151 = 10.7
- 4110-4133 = 10.9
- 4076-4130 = 10.6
